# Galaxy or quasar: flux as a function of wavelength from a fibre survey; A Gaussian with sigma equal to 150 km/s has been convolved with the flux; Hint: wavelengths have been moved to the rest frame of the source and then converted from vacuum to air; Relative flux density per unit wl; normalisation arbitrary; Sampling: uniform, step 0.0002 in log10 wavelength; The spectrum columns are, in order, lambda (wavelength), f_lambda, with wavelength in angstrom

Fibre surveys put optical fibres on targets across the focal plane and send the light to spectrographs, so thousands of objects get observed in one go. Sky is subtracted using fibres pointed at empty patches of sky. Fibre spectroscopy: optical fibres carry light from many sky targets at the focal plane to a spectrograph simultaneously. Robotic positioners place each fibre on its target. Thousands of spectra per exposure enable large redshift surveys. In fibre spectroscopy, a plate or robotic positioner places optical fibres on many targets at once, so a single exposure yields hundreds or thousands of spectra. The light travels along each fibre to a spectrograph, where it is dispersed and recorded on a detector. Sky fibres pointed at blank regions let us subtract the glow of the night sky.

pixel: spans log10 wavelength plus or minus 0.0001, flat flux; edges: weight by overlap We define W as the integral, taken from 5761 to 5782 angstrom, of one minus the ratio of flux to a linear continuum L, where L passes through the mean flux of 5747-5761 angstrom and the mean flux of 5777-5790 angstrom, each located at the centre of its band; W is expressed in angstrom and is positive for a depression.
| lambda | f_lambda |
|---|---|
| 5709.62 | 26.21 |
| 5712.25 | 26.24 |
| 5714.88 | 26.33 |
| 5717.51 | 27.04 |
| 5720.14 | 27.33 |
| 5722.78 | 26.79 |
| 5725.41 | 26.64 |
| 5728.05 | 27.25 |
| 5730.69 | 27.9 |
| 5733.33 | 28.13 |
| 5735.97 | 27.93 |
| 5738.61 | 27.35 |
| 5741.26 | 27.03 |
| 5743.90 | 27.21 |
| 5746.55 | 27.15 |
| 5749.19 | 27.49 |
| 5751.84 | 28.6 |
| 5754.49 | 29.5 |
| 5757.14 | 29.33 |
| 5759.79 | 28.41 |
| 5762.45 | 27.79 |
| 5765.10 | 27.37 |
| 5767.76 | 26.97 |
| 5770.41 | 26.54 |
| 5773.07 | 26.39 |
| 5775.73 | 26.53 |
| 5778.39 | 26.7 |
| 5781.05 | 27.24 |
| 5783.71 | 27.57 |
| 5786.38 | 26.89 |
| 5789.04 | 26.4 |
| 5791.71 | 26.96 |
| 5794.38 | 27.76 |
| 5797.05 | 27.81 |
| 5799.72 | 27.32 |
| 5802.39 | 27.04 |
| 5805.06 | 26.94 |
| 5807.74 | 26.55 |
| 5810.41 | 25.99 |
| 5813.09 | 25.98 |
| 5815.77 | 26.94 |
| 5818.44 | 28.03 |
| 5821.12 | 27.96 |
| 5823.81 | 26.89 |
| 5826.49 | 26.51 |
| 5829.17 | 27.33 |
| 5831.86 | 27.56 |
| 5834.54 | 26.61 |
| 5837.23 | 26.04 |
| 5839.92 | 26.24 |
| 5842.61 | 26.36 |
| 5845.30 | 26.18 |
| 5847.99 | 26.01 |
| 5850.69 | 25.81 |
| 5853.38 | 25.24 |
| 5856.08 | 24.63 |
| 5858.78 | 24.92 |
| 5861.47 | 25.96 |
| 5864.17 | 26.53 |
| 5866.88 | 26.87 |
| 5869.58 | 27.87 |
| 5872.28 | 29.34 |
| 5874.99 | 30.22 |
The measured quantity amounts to 0.5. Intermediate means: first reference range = 28.6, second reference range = 27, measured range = 26.9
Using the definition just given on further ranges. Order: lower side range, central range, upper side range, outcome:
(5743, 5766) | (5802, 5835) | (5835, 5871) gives -0.21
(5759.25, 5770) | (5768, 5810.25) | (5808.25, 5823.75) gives 0.43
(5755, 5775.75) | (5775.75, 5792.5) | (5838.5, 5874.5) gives 0.24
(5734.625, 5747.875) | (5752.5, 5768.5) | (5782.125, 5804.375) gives -0.58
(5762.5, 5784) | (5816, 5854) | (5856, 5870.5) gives -0.31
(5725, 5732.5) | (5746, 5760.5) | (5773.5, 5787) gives -0.70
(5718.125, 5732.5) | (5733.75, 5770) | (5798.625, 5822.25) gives -0.93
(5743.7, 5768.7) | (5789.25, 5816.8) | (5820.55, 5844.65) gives 0.36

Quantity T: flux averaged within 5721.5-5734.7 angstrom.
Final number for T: 27.4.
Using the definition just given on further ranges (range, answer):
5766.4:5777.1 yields 26.6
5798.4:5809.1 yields 27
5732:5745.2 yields 27.5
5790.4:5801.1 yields 27.5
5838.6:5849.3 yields 26.2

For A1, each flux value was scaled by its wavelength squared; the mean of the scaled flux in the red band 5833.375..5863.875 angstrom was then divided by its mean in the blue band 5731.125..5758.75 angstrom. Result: 1.0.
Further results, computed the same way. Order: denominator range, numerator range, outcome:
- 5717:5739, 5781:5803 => 1.02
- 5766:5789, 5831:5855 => 1.00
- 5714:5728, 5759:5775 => 1.03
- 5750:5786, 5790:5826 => 0.99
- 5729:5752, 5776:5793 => 0.99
